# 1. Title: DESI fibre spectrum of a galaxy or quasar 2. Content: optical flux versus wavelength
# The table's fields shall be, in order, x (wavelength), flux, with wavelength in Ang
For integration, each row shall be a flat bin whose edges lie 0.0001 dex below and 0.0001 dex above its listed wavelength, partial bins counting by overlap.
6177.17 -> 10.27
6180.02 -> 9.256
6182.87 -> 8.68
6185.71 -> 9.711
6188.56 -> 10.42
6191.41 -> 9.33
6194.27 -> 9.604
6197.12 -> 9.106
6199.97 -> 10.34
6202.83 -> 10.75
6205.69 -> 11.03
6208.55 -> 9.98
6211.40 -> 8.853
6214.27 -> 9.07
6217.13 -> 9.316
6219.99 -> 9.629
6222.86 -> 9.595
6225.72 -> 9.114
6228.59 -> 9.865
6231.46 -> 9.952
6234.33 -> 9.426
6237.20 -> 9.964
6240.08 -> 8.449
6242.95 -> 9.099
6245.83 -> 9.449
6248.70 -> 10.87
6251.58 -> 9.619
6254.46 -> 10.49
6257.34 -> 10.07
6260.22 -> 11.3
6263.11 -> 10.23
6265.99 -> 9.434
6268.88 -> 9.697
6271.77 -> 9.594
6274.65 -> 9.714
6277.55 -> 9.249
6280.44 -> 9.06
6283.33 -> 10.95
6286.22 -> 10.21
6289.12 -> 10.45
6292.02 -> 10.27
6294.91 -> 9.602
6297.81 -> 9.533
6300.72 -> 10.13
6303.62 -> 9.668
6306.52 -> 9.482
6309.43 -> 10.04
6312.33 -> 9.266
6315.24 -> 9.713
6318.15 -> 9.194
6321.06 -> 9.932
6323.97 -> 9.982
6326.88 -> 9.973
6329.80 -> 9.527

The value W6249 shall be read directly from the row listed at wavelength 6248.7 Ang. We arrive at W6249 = 10.87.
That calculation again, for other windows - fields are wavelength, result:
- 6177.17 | 10.27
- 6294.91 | 9.602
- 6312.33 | 9.266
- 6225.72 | 9.114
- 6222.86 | 9.595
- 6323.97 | 9.982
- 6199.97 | 10.34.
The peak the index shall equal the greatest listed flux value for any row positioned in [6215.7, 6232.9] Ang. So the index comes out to 9.952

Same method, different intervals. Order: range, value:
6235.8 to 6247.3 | 9.964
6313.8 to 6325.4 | 9.982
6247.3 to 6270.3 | 11.3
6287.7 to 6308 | 10.45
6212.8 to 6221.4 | 9.629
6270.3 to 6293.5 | 10.95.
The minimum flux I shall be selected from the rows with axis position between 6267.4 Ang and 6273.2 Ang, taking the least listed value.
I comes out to 9.594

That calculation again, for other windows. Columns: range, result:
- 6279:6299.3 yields 9.06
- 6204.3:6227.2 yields 8.853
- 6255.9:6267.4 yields 9.434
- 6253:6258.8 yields 10.07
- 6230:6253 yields 8.449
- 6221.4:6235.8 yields 9.114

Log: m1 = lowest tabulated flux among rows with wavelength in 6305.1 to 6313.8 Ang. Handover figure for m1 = 9.266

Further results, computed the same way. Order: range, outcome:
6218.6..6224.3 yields 9.595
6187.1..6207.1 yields 9.106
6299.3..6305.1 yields 9.668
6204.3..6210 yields 9.98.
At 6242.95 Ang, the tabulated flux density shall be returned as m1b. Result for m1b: 9.099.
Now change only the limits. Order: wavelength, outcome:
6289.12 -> 10.45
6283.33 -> 10.95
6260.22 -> 11.3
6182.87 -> 8.68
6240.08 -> 8.449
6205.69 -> 11.03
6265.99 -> 9.434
